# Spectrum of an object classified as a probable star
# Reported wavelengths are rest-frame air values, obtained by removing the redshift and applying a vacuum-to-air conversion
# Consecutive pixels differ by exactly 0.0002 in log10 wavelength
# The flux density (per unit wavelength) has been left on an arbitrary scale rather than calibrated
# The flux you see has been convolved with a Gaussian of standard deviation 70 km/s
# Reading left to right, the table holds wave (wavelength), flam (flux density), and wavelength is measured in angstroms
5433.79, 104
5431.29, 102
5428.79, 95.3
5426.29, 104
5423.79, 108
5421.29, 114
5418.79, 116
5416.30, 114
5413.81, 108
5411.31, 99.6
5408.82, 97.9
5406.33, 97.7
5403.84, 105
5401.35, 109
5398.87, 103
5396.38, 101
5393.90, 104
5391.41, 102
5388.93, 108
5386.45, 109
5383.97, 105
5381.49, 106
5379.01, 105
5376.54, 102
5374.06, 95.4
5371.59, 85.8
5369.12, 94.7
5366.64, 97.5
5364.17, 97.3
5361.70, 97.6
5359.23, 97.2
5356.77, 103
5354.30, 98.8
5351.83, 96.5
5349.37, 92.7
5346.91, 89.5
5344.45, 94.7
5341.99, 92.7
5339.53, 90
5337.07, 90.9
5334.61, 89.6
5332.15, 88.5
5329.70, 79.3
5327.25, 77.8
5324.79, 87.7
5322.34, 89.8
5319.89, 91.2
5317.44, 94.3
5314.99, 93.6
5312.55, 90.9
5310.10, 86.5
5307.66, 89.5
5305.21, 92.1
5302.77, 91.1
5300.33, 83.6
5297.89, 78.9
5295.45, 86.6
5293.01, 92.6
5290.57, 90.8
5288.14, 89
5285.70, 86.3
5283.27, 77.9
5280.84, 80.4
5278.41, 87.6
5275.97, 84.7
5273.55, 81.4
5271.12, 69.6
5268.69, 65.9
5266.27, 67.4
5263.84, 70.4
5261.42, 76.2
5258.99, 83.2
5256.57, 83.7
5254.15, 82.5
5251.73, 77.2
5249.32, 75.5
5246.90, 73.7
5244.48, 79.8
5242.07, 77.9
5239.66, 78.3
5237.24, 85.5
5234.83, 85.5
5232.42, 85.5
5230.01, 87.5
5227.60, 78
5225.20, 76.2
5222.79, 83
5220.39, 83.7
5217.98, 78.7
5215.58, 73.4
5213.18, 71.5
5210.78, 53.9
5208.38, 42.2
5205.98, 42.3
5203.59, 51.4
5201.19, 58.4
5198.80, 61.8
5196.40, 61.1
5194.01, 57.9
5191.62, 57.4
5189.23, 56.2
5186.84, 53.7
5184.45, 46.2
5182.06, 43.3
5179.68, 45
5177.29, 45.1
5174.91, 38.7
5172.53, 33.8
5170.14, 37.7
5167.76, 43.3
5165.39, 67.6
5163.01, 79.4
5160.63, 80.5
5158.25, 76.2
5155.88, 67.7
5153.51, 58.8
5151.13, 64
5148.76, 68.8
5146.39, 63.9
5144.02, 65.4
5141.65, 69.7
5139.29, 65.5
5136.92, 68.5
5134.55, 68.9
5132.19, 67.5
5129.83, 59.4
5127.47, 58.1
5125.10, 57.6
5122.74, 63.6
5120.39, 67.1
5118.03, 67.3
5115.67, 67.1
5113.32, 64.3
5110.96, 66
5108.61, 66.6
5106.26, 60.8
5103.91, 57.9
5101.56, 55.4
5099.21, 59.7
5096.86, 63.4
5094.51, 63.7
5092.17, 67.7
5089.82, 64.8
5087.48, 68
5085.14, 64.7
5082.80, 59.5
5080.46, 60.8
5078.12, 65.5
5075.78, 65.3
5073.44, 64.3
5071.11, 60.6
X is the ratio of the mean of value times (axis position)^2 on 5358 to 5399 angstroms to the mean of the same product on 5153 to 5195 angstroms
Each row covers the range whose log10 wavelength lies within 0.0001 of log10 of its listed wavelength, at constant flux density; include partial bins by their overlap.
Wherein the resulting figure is 1.98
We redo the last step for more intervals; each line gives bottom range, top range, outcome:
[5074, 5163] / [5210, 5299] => 1.29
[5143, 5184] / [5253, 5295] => 1.47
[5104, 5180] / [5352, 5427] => 1.83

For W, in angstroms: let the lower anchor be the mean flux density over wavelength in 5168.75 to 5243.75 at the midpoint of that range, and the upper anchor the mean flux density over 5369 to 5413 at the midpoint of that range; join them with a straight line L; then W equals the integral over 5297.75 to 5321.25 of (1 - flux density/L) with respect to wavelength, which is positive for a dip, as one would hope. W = -1.43 angstroms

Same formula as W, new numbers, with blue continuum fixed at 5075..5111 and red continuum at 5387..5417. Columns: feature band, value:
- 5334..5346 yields 0.5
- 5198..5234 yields 4.9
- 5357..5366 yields 0.1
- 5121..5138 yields 1.1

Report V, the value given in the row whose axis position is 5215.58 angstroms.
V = 73.4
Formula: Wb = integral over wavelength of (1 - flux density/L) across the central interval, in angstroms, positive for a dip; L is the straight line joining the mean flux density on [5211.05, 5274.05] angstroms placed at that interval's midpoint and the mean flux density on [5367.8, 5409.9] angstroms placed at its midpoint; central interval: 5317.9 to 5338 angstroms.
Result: 1.0 angstroms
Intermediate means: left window 77.7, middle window 87.1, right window 102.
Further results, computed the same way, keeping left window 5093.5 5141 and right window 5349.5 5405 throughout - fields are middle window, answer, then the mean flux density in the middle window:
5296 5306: 0.42 angstroms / 86.2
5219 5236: -0.72 angstroms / 82.7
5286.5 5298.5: 0.09 angstroms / 87.9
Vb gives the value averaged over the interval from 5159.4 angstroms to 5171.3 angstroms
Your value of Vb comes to 61.8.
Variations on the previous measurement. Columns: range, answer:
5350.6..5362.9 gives 98.6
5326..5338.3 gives 85.2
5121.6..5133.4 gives 61.2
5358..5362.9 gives 97.4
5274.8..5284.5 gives 82.6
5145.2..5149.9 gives 66.3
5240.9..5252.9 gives 76.8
